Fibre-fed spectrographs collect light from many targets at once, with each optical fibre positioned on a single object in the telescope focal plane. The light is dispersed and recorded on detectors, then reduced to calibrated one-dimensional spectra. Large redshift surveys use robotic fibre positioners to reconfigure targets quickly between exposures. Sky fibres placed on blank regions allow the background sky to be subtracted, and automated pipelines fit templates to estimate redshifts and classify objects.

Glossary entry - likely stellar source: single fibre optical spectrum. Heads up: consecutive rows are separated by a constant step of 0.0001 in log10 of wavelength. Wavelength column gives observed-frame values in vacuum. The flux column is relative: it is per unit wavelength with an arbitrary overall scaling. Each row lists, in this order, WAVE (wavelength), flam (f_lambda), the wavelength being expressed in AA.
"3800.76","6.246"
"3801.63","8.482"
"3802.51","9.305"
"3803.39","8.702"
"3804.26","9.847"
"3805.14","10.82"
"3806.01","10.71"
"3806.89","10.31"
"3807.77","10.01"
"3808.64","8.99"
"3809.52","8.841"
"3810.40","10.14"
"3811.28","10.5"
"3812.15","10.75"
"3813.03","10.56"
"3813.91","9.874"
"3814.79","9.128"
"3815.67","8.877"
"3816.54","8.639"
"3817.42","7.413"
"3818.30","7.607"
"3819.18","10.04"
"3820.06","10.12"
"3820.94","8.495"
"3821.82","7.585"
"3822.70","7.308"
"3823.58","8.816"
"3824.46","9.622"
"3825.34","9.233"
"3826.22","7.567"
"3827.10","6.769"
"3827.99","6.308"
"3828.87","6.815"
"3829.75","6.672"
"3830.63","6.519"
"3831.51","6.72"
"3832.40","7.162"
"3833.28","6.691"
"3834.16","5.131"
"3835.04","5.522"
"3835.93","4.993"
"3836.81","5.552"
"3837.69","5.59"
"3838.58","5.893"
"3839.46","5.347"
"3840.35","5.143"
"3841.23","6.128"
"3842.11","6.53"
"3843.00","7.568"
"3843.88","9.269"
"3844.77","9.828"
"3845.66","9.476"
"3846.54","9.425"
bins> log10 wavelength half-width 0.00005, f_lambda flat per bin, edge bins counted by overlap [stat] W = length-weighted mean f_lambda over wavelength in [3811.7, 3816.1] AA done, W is 9.84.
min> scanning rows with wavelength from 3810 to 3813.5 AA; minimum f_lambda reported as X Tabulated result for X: 10.14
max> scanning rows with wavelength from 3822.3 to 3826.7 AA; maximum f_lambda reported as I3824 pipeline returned 9.622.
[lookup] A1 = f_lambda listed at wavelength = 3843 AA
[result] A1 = 7.568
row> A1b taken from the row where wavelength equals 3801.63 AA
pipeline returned 8.482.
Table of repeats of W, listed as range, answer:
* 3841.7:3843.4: 7.02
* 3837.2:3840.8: 5.5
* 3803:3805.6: 9.85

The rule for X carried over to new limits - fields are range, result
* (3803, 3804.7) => 8.702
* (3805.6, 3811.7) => 8.841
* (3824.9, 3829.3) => 6.308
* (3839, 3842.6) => 5.143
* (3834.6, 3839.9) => 4.993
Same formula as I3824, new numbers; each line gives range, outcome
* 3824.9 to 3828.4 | 9.233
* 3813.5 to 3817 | 9.874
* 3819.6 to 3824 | 10.12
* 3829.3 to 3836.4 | 7.162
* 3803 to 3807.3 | 10.82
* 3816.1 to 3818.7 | 8.639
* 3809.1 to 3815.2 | 10.75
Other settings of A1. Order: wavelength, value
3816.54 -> 8.639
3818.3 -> 7.607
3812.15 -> 10.75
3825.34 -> 9.233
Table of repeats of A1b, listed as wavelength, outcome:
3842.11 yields 6.53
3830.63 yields 6.519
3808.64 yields 8.99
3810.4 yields 10.14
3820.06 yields 10.12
